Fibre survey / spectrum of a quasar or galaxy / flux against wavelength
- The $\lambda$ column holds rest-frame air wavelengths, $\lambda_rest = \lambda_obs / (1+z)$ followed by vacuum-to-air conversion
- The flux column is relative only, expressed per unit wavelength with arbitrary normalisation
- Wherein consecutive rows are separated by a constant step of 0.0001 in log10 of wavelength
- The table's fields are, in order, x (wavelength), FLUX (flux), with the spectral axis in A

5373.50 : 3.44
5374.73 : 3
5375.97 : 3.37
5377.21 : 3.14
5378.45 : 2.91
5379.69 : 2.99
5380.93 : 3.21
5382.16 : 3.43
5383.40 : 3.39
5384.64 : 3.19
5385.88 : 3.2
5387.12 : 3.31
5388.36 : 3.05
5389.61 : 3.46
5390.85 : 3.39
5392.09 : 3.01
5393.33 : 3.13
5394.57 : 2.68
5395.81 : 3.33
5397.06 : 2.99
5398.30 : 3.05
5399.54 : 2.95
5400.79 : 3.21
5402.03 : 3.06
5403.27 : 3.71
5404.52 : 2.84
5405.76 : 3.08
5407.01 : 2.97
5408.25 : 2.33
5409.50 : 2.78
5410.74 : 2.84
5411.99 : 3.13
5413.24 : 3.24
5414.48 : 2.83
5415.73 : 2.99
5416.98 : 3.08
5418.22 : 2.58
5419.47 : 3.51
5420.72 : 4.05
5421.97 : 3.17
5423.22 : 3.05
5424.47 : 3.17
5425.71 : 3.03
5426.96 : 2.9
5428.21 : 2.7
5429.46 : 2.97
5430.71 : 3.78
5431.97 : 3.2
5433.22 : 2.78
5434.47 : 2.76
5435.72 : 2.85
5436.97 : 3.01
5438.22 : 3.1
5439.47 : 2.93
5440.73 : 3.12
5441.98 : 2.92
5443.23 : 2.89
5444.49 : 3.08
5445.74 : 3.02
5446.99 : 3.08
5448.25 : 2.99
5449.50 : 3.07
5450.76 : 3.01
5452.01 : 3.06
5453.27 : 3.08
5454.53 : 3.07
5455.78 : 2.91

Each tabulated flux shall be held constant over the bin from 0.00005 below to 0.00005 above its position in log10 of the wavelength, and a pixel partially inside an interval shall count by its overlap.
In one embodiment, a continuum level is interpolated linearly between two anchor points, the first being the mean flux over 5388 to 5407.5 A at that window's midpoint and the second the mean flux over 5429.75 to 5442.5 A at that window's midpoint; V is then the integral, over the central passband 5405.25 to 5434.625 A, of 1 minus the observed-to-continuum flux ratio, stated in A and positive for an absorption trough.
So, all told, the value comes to 0.3 A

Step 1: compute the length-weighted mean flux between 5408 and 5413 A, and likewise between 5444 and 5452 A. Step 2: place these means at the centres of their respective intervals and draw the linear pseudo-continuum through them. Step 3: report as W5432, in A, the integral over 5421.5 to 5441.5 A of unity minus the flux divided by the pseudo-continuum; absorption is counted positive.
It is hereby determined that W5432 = -0.53 A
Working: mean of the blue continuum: 2.84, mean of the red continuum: 3.05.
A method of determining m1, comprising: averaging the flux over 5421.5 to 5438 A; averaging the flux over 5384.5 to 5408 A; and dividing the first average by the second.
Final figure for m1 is 1.0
